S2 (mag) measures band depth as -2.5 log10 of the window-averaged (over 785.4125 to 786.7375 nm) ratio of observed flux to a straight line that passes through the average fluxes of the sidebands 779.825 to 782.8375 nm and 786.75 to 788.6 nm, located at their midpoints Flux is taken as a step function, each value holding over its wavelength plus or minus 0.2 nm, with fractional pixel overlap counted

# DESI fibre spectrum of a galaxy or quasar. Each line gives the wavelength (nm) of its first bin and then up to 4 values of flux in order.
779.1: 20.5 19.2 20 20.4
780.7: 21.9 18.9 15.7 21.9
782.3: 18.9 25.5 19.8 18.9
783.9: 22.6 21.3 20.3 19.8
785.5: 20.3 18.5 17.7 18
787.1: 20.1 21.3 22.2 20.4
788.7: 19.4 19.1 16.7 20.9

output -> 0.11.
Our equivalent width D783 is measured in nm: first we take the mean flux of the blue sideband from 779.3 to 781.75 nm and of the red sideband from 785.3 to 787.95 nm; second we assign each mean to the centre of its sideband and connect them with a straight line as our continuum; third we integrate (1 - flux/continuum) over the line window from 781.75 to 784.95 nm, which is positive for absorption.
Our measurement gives -0.27 nm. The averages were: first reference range 19.4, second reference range 19.6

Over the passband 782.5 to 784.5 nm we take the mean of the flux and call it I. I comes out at 21.6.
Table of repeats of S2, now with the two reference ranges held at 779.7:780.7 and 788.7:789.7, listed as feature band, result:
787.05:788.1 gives -0.15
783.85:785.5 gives -0.08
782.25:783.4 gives -0.09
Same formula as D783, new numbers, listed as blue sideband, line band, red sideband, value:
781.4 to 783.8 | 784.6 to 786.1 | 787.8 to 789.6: 0.03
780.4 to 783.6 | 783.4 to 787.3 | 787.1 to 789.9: 0.06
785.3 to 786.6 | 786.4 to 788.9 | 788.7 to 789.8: -0.21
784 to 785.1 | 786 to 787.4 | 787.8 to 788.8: 0.13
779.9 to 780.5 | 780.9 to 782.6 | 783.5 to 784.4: 0.12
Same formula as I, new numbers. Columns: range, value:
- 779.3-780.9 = 20.4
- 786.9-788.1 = 21.2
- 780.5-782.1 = 19.6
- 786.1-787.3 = 18.6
